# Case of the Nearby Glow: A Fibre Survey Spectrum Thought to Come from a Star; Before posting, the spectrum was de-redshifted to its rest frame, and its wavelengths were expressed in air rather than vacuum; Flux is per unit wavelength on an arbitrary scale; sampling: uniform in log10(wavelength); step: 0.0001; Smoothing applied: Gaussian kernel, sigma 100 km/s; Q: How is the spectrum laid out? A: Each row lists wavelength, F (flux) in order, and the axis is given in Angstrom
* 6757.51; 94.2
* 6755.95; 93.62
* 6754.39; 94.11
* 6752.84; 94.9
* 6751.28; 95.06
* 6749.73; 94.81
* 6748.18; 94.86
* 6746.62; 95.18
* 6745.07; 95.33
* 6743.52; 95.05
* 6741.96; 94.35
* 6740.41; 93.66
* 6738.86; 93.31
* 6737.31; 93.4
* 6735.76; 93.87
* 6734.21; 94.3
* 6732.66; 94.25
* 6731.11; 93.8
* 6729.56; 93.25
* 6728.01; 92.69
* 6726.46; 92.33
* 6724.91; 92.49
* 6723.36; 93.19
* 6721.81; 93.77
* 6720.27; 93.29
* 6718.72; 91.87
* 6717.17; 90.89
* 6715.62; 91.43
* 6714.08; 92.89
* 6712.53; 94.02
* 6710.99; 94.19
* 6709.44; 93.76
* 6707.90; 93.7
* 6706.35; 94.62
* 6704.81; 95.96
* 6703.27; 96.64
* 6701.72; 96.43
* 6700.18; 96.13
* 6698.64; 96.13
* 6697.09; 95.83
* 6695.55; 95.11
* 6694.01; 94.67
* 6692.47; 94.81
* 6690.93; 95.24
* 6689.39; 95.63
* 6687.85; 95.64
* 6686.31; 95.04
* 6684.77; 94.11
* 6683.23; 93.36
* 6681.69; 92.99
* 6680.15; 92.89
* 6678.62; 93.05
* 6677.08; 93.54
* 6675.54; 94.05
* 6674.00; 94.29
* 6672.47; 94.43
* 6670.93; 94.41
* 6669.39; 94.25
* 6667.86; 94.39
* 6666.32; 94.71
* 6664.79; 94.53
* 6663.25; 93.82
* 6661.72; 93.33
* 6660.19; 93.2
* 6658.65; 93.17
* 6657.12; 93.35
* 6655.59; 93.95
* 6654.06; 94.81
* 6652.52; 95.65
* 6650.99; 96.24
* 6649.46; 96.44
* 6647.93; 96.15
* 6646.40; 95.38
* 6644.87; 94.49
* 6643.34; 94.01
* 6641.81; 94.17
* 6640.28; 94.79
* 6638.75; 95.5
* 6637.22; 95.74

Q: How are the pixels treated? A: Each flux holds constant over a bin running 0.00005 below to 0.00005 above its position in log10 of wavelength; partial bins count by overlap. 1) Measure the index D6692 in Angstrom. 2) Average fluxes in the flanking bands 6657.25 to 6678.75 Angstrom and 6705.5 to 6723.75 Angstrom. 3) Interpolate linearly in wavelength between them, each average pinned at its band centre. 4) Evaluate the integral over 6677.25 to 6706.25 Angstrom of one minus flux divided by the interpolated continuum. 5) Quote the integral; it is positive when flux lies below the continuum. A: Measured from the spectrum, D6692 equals -0.44 Angstrom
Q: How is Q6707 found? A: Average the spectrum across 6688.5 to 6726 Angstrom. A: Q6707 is 94.3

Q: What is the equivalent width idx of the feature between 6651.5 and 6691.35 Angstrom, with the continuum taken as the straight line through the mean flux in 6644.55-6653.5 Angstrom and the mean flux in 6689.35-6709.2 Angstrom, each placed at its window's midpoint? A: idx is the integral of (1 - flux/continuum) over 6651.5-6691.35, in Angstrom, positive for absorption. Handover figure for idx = 0.6 Angstrom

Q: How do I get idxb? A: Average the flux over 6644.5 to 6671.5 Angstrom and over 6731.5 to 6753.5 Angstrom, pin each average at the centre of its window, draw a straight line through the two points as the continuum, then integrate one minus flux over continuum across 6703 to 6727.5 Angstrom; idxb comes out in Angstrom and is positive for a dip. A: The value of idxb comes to 0.3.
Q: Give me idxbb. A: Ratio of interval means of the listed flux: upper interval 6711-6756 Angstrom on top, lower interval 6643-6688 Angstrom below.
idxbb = 0.99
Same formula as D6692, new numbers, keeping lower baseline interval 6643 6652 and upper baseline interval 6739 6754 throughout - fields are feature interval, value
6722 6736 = 0.2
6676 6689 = 0.2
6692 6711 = 0.0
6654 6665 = 0.2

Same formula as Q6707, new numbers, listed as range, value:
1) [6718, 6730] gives 92.8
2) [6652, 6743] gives 94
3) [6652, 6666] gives 94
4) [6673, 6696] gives 94.3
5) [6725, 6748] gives 93.9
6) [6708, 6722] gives 92.9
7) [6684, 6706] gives 95.5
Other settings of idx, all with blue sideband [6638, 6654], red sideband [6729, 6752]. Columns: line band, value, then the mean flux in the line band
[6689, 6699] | -0.06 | 95.3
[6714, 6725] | 0.24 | 92.5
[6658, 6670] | 0.14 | 93.9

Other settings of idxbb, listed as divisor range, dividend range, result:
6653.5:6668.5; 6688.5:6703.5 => 1.02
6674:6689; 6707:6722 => 0.99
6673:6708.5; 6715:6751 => 0.99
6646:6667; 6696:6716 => 1.00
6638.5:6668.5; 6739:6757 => 1.00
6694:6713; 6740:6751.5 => 1.00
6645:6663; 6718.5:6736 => 0.99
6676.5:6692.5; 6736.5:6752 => 1.00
